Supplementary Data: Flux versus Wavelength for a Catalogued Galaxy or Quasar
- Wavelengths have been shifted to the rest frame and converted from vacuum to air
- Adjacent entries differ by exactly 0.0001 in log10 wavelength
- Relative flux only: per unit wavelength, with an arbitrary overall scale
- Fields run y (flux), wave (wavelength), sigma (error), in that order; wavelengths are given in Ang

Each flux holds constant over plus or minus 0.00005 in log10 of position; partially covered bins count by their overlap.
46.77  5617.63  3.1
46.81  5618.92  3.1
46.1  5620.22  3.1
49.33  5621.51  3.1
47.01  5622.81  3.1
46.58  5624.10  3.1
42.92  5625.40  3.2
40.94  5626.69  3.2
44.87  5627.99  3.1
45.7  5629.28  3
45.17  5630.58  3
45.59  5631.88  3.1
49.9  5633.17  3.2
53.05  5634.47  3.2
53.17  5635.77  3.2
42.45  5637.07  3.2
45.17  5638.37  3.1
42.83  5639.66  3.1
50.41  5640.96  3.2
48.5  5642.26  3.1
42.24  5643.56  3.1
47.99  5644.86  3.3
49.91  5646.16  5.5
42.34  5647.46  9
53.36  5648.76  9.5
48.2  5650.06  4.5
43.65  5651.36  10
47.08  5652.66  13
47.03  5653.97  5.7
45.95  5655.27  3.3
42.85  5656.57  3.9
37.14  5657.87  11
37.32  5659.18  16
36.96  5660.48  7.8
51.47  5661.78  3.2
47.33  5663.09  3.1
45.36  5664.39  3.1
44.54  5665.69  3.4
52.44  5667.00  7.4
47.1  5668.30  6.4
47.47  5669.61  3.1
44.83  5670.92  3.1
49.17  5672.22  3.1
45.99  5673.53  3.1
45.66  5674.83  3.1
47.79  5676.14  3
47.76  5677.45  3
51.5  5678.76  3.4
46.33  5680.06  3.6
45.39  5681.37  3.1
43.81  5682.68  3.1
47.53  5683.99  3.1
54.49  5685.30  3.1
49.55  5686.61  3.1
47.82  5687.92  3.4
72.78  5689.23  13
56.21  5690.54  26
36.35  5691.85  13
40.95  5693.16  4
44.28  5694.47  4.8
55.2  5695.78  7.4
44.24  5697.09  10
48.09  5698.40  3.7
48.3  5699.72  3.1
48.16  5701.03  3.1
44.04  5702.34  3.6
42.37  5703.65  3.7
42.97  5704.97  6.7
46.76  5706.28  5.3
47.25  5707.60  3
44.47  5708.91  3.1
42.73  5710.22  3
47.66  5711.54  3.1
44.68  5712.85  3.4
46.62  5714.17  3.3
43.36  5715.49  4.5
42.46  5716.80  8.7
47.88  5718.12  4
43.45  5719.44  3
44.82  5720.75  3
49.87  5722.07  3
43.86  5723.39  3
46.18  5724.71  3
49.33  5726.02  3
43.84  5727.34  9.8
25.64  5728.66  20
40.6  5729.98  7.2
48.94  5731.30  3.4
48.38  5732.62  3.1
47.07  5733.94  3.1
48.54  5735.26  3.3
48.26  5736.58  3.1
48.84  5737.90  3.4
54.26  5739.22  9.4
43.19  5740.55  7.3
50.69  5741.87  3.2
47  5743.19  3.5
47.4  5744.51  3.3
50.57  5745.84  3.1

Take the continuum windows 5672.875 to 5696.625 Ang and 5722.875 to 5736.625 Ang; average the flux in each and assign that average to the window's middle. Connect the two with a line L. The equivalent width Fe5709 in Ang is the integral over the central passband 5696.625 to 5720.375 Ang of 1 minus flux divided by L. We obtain 0.6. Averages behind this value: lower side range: 48.8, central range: 45.3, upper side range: 44.5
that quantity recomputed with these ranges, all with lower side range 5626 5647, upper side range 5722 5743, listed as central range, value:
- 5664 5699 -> -1.4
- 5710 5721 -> 0.3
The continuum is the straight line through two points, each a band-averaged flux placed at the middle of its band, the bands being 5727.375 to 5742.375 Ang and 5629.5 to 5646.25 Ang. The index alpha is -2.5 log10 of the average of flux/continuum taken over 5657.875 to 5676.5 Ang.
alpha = 0.03 mag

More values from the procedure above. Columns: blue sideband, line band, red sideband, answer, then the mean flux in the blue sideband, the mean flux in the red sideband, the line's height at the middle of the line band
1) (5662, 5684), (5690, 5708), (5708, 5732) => -0.01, 47.1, 44.3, 45.6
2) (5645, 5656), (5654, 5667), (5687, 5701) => 0.09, 47.2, 49.4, 47.7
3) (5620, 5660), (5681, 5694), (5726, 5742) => -0.08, 45.9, 45.7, 45.8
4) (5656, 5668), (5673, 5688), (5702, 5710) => -0.08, 44.1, 44.6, 44.3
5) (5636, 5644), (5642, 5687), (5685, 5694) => 0.04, 45.8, 50.9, 48.3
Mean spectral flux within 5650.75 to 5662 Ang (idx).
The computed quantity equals 43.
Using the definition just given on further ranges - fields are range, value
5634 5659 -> 46.3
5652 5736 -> 46.2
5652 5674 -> 45.3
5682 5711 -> 47.6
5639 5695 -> 46.9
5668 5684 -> 46.9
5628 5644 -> 47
